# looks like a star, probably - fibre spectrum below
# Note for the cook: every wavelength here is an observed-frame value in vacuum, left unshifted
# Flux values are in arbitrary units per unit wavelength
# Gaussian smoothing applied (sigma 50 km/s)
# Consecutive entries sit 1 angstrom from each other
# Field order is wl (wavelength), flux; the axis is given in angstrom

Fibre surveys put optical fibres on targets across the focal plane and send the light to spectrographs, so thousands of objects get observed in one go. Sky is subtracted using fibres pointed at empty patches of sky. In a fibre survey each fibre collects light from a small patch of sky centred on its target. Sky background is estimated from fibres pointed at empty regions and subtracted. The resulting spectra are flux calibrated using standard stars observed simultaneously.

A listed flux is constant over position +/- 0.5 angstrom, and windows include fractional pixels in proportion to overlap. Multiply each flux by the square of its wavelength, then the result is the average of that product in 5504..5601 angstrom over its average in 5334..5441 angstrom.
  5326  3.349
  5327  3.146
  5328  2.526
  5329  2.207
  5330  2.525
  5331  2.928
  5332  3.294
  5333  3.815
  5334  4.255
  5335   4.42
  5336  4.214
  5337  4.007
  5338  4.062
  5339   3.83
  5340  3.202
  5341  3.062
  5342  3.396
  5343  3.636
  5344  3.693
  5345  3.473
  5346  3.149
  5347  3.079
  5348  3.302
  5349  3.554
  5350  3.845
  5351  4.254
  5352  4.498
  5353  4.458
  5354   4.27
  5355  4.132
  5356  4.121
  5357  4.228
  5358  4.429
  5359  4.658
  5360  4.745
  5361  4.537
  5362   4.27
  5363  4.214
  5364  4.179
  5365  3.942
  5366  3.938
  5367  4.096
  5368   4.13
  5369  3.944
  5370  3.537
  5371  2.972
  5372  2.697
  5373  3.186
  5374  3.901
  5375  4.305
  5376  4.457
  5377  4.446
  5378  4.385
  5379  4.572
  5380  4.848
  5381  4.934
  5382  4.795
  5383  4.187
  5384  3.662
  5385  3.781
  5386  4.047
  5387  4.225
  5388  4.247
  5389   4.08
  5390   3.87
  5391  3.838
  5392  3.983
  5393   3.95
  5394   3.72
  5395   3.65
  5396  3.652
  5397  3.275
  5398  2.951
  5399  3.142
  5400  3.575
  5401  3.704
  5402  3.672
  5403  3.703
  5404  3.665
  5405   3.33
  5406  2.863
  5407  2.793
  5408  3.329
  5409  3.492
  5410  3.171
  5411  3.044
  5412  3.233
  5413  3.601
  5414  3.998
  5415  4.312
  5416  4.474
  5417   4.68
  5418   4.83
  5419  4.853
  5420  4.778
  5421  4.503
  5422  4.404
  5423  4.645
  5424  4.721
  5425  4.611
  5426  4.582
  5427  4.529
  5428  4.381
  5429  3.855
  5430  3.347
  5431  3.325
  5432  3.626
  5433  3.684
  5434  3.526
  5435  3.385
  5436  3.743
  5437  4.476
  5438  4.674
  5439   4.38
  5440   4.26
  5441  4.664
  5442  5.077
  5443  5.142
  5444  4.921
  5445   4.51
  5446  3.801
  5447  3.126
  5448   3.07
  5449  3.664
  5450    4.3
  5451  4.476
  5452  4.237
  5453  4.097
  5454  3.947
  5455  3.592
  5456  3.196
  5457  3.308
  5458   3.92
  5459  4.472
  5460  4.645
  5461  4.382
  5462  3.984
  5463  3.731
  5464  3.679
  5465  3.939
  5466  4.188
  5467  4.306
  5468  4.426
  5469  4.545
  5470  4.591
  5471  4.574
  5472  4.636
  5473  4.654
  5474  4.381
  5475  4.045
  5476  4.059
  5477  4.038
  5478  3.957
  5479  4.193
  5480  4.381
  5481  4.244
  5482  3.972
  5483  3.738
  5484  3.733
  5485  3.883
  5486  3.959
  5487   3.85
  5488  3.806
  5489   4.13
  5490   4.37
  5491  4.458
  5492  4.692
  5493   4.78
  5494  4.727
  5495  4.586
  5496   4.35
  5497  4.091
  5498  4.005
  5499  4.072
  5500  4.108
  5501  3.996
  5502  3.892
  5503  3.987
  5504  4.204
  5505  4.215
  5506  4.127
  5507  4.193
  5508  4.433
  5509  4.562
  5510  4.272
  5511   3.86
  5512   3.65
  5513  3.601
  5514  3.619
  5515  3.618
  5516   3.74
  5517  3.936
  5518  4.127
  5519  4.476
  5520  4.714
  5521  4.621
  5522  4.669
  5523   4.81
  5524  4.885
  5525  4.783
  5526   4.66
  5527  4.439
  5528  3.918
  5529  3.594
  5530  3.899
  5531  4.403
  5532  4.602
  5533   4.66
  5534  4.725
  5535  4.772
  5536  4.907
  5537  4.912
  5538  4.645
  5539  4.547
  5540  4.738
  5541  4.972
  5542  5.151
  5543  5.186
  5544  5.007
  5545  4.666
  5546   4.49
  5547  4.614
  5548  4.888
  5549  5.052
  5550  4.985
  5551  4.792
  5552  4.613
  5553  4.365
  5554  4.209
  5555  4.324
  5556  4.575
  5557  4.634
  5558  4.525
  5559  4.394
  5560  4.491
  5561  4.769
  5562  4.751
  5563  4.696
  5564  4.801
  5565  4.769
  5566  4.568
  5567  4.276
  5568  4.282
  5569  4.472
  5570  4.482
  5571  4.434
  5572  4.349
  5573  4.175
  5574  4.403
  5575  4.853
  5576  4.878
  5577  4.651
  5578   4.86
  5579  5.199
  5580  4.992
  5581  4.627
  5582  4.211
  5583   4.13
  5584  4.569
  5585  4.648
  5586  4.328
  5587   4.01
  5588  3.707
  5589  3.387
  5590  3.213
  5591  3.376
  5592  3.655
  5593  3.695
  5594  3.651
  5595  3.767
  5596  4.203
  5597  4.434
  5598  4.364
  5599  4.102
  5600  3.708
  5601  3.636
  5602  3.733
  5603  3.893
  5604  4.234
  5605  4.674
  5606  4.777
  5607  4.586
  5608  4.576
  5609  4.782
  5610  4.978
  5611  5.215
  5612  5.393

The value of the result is 1.18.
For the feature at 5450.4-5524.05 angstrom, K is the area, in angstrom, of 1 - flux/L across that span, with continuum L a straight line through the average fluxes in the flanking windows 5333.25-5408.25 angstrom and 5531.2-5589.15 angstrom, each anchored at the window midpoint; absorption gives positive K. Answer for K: 2.8 angstrom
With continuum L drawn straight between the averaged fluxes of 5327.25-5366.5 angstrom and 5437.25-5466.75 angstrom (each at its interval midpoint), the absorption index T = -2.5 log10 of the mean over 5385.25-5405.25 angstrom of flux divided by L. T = 0.06 mag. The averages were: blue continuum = 3.8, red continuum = 4.12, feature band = 3.72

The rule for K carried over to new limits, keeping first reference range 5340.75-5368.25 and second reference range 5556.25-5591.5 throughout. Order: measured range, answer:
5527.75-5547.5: -1.2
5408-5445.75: -0.5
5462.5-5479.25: -0.1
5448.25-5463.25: 0.7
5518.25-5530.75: -0.4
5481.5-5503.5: 0.6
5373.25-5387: -0.9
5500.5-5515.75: 1.0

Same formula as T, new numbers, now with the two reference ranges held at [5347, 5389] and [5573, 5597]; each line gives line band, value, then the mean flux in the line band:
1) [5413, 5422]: -0.09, 4.49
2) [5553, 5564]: -0.08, 4.54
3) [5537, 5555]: -0.13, 4.75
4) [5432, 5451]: 0.00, 4.13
